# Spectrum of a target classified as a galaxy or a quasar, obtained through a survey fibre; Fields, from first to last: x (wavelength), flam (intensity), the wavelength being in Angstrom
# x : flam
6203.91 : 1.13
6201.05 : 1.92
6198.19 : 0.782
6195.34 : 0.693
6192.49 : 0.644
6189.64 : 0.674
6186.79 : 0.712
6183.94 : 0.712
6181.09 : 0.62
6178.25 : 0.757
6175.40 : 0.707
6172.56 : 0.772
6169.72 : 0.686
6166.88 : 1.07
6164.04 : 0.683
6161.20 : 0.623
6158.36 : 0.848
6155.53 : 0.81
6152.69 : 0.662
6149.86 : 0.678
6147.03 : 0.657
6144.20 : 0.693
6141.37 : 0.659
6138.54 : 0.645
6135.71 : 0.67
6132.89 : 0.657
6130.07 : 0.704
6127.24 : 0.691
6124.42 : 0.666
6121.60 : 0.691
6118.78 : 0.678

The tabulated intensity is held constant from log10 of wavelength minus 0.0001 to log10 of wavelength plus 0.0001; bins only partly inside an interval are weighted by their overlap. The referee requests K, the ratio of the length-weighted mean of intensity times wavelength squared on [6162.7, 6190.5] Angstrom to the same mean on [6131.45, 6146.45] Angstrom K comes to 1.13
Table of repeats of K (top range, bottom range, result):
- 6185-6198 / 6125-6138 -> 1.04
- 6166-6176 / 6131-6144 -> 1.23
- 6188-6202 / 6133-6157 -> 1.35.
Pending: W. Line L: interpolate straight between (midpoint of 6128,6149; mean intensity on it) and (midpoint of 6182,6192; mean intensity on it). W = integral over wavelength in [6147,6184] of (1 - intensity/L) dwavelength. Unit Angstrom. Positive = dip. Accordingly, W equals -3.1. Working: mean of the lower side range 0.67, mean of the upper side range 0.69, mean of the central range 0.738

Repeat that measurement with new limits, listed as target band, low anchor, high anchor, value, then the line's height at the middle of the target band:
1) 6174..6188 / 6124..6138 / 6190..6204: 3.3 Angstrom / 0.919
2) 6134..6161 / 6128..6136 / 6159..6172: 0.9 Angstrom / 0.722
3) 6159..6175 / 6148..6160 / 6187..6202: 0.5 Angstrom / 0.792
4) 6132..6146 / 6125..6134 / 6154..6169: 1.0 Angstrom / 0.718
